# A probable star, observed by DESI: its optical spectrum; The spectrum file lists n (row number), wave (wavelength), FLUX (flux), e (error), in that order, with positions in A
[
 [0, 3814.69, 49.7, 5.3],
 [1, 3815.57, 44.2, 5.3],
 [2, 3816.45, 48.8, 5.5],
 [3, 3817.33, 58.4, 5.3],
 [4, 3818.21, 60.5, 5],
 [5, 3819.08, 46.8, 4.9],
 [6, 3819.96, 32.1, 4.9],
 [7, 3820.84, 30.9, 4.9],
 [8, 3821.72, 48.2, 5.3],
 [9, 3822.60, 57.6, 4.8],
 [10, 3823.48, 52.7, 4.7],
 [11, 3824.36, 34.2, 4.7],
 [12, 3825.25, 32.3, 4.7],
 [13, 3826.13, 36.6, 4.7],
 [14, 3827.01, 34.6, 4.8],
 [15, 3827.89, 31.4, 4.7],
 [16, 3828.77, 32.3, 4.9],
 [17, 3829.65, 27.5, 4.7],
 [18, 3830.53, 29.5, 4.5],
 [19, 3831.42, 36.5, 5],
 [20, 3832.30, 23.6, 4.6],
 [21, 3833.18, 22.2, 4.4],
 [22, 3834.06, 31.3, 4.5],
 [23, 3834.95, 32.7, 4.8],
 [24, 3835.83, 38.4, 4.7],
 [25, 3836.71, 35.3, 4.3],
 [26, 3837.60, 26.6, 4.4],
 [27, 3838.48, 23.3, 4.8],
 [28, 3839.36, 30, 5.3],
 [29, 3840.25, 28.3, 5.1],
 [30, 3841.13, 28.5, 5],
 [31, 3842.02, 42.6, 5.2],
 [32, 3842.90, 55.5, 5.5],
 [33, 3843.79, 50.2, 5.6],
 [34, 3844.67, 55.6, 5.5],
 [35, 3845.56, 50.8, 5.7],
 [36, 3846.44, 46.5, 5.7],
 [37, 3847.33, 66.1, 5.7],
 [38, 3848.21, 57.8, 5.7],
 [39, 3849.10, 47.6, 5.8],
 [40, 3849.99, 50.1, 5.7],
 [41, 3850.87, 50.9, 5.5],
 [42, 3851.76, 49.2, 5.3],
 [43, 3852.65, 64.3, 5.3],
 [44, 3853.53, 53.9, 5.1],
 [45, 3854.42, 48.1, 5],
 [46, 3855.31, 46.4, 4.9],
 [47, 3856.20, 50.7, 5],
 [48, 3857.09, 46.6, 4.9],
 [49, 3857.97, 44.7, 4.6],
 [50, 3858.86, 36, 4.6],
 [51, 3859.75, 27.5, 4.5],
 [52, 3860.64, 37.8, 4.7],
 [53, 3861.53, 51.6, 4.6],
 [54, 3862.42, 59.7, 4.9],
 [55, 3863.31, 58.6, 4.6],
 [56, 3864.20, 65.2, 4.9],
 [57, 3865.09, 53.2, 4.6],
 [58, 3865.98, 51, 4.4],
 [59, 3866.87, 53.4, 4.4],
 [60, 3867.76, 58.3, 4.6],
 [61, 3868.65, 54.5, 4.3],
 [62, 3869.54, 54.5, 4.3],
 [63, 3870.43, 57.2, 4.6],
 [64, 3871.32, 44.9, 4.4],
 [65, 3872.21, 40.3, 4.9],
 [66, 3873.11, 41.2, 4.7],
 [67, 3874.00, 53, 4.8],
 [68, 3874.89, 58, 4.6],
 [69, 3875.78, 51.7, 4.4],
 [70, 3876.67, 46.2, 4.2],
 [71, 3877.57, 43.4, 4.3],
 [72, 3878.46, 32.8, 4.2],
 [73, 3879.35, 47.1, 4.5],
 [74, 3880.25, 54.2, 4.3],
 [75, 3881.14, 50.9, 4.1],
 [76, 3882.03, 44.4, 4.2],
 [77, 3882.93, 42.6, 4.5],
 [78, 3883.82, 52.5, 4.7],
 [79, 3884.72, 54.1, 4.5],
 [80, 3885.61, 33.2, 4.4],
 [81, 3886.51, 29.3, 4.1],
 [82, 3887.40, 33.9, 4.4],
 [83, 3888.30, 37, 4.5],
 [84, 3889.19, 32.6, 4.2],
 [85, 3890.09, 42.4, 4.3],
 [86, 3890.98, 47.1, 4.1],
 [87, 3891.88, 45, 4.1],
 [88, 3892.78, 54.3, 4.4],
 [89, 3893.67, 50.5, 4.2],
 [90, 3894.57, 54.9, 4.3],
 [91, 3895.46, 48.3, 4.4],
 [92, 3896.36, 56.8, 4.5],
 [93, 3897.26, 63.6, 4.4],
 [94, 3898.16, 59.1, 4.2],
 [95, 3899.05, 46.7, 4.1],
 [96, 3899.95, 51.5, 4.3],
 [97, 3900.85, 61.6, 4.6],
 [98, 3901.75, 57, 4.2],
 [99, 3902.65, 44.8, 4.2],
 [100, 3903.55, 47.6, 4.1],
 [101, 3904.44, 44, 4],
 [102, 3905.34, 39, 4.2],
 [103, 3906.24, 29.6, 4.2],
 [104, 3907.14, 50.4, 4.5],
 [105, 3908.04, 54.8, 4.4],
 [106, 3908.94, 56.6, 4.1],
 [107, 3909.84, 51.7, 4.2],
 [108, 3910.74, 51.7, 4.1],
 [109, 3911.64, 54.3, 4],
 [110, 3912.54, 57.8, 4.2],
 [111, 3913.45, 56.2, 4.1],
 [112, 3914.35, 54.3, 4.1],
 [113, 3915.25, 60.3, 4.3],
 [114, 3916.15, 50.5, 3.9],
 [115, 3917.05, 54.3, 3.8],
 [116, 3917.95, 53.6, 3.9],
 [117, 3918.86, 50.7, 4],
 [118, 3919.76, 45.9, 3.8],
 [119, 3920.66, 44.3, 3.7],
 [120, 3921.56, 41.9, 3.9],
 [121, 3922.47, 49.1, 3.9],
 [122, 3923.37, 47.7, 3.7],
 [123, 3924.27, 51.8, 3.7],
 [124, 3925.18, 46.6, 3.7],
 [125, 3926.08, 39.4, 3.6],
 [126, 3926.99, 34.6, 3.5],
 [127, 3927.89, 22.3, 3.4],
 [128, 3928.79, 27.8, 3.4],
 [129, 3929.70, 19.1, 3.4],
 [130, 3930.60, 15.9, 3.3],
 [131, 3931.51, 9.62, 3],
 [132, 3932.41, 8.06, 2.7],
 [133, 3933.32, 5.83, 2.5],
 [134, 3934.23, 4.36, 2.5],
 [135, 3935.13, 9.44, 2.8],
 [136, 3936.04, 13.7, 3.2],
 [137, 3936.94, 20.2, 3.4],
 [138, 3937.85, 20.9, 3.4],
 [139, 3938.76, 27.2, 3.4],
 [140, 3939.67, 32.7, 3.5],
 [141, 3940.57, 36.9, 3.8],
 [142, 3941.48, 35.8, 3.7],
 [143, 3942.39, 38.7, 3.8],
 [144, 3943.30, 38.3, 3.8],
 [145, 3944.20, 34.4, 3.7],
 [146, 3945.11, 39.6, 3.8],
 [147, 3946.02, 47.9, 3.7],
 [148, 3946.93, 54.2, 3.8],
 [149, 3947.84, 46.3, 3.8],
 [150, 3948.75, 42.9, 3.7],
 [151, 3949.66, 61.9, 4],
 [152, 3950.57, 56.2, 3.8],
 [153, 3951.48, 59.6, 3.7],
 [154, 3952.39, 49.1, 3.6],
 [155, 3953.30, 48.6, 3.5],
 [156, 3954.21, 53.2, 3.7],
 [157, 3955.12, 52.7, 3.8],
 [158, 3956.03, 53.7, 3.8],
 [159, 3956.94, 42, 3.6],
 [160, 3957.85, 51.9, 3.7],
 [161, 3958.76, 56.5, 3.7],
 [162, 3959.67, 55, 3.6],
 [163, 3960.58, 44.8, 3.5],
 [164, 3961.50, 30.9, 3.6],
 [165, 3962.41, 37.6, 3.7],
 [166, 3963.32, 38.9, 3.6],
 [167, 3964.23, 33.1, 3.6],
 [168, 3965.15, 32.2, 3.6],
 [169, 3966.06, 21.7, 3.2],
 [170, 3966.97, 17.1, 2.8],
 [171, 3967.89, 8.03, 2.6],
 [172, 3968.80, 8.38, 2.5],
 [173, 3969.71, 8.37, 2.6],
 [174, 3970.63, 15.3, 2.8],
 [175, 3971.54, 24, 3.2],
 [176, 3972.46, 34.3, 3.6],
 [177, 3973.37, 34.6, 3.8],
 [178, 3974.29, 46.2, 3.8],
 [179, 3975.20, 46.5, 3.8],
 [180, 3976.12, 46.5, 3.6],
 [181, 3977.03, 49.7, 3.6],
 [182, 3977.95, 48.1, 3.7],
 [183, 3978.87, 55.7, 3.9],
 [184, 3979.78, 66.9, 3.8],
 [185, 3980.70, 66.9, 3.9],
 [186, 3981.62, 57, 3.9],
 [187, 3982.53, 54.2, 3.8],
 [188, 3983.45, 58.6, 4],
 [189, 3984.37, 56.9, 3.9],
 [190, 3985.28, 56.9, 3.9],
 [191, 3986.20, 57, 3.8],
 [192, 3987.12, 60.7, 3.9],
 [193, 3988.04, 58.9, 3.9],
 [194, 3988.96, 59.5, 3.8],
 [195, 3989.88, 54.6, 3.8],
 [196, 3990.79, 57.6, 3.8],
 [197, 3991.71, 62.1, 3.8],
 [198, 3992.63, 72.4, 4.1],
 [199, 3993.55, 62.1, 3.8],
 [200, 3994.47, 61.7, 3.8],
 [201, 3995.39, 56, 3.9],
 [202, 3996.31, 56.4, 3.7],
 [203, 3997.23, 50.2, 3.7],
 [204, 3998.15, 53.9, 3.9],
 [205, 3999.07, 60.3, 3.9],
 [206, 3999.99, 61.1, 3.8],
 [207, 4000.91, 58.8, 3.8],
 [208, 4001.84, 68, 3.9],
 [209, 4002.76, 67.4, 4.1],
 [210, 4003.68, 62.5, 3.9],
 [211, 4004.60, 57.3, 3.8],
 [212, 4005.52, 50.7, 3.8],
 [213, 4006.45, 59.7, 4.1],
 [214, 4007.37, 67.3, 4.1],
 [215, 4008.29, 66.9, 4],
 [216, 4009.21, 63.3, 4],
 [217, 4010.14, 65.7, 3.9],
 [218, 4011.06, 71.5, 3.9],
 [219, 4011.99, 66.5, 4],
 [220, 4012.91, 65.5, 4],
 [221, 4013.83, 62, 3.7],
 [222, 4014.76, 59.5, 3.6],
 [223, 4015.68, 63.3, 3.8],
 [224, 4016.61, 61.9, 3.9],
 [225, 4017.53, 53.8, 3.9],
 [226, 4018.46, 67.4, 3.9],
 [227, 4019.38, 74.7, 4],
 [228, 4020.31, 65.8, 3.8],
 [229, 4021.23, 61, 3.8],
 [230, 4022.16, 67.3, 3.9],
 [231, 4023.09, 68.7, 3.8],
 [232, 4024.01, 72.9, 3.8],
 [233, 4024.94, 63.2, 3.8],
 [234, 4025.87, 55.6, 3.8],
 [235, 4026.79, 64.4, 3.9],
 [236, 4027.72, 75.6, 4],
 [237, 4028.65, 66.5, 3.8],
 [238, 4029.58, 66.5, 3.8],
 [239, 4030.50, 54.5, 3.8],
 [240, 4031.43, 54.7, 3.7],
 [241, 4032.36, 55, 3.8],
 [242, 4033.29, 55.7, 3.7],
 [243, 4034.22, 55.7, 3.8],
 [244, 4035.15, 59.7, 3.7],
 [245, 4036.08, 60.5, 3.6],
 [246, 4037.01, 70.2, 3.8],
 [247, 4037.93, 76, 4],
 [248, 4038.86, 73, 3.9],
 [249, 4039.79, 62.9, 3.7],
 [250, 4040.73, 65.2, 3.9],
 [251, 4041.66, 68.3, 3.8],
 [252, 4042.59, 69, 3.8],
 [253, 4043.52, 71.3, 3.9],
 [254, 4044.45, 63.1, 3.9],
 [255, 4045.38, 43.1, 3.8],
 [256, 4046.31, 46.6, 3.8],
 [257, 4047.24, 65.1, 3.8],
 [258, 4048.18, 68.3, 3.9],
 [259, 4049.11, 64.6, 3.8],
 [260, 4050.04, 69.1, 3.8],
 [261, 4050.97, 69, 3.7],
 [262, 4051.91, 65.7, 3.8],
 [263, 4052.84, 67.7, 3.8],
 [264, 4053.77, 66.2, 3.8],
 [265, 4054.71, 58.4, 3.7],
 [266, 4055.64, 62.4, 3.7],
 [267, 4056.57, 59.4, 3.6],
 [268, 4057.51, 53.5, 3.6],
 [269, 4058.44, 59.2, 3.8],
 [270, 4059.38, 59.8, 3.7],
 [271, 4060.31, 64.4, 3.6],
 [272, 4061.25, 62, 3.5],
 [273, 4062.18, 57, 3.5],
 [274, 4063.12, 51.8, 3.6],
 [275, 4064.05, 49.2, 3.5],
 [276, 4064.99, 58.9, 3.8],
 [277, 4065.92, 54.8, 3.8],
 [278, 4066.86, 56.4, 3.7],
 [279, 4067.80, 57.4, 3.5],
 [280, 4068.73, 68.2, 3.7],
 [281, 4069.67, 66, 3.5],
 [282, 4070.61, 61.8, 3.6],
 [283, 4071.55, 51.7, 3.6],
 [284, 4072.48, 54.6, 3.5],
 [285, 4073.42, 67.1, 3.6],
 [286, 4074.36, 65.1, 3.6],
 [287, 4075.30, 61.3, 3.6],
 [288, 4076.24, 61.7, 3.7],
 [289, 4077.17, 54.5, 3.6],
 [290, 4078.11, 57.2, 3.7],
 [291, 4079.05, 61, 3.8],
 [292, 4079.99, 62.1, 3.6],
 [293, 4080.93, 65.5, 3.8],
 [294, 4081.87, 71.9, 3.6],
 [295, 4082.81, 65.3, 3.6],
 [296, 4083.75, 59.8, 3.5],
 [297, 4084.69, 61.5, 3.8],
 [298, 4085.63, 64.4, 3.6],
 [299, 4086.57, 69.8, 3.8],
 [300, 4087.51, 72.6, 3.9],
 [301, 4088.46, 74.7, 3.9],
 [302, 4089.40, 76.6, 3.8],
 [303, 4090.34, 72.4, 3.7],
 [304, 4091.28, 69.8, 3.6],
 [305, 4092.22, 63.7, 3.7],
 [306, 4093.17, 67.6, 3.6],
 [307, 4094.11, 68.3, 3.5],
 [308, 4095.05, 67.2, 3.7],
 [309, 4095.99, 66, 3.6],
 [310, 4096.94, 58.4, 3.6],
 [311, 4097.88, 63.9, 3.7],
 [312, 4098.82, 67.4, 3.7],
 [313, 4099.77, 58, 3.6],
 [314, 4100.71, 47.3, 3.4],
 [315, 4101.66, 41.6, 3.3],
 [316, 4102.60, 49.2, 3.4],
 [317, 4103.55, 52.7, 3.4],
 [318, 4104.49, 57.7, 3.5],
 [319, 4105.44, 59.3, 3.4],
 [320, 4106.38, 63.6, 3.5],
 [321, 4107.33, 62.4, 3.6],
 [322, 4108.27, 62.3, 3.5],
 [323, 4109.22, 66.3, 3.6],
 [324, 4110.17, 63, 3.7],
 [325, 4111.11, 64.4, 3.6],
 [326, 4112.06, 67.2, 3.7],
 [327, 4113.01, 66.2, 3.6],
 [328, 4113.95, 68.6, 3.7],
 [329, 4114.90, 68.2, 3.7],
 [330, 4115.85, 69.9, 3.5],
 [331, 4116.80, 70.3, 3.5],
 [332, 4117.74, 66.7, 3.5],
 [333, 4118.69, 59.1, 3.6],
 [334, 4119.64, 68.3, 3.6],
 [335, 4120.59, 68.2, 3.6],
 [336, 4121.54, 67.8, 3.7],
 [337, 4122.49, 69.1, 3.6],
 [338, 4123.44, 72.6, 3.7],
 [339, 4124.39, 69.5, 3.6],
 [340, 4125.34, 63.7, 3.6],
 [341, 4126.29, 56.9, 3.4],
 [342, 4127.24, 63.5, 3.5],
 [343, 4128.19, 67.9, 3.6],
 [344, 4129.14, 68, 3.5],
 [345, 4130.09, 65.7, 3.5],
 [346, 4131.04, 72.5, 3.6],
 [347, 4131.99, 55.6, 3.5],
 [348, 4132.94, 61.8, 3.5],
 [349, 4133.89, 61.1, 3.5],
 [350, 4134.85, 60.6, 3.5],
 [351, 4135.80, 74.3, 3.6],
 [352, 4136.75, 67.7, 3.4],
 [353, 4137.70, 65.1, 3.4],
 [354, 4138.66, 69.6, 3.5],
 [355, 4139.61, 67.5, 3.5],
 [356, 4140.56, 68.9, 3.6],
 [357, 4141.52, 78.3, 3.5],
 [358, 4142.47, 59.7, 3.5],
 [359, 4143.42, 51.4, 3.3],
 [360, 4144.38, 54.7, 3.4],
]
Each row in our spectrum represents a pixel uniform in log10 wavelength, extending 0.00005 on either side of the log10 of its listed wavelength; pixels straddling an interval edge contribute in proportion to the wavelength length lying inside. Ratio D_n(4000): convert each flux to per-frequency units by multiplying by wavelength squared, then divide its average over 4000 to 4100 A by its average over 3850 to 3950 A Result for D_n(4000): 1.5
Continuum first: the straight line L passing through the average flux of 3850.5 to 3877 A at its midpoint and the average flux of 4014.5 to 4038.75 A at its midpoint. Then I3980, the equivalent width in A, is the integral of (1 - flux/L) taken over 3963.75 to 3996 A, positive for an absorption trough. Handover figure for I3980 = 7.5 A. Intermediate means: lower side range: 50.3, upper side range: 63.7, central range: 46.1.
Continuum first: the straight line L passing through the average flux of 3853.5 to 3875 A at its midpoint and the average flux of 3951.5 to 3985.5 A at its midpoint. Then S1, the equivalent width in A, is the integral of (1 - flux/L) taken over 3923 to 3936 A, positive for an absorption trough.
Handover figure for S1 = 6.1 A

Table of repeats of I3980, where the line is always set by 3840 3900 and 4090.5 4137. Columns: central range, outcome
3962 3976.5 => 7.0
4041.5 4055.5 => -0.9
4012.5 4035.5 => -1.8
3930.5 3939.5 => 6.6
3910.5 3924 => 0.0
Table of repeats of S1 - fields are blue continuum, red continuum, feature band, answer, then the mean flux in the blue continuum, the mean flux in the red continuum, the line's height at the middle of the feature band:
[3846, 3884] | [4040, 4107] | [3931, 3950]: 8.6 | 49.9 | 61.9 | 54.2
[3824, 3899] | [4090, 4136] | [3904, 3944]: 9.4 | 44.8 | 63.9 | 49.5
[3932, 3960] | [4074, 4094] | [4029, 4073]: -1.6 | 38.6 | 65.7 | 59.2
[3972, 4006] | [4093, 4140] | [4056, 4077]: 0.7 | 56.4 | 64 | 61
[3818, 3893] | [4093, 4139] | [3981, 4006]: -2.0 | 44.1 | 63.9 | 54.6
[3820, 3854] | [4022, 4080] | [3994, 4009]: -0.8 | 40.6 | 61.8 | 56.9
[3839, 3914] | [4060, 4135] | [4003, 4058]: -4.4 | 48.6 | 63.1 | 58.7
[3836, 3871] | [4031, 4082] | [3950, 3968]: 3.9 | 47.8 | 61.4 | 54.9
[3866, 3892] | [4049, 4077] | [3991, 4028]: -4.3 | 46.1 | 60.7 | 56.5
